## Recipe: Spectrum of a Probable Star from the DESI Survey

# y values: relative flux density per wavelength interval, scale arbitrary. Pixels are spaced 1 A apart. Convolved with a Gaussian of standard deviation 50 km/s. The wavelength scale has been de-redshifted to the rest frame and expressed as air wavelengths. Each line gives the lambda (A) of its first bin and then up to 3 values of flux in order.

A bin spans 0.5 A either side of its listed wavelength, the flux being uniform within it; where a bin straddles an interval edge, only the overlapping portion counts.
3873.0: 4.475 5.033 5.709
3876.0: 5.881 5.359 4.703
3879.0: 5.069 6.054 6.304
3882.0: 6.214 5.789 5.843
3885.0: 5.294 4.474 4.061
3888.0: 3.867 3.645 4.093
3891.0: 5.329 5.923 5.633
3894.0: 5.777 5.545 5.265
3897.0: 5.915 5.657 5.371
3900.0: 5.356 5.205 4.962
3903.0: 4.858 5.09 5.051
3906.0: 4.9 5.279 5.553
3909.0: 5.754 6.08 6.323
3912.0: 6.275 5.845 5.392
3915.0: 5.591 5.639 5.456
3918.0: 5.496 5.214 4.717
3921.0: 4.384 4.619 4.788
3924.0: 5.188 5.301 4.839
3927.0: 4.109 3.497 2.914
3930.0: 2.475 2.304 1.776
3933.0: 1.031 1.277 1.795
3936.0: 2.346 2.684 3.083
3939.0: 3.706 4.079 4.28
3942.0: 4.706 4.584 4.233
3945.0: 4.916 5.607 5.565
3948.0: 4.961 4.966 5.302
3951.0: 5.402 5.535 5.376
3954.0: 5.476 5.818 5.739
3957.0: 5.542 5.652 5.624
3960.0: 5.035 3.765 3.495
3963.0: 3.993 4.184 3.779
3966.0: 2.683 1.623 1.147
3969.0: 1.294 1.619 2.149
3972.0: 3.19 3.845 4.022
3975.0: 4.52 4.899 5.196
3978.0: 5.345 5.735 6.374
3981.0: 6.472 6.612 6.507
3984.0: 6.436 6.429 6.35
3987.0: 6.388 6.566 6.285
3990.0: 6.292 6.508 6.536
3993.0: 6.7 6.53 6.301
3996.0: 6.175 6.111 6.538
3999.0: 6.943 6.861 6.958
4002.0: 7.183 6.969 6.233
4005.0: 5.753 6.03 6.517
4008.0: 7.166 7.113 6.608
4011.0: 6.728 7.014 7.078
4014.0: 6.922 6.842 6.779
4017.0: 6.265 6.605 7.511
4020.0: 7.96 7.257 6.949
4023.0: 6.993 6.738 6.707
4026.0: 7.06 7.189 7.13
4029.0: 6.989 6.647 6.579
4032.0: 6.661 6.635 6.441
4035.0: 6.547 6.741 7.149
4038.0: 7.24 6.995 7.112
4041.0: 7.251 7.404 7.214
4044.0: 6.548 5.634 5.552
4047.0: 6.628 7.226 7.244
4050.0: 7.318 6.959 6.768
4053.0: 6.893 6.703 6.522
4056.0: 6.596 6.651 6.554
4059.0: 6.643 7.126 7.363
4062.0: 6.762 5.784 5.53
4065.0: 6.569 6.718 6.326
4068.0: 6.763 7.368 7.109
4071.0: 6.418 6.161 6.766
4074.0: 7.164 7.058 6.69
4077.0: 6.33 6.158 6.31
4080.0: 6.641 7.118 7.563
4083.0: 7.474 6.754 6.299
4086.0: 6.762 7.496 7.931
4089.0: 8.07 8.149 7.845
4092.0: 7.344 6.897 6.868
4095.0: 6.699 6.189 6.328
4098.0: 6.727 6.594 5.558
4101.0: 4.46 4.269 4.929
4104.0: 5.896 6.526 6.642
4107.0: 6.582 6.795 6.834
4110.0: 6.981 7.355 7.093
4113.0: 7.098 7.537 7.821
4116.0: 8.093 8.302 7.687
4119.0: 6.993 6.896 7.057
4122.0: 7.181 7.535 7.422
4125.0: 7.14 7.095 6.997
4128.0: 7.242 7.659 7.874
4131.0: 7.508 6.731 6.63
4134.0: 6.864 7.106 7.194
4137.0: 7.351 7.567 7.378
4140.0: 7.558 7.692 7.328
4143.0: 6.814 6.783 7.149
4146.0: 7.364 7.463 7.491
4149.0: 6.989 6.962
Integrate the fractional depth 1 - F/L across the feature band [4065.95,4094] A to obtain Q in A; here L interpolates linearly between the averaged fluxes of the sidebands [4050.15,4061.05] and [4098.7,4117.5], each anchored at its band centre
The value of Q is -1.2 A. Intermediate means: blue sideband 6.79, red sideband 6.6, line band 6.99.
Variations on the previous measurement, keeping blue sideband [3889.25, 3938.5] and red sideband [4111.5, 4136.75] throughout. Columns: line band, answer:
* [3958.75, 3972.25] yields 5.6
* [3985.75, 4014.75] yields -4.4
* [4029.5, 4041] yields -1.2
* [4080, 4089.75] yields -0.6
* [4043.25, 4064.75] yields -0.7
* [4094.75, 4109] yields 2.0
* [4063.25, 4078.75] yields 0.1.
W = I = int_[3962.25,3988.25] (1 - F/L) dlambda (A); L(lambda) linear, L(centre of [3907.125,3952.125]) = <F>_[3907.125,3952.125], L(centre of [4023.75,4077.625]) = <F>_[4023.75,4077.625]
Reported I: 4.2 A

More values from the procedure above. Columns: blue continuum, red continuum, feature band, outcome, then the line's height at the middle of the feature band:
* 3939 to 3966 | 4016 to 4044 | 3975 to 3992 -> -1.3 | 5.69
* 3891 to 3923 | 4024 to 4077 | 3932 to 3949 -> 6.2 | 5.73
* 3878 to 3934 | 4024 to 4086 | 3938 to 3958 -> 1.6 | 5.44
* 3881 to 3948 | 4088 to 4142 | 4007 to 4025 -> -3.4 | 5.86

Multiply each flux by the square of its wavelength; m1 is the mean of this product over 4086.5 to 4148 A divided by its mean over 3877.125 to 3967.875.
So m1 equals 1.65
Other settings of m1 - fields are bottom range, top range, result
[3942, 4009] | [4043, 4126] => 1.35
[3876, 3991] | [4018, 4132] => 1.55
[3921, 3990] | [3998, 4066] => 1.61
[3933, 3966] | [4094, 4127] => 1.67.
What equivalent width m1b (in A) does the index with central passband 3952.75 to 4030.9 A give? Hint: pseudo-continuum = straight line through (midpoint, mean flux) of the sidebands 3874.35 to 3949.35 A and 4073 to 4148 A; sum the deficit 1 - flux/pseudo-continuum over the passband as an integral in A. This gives -1.6 A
